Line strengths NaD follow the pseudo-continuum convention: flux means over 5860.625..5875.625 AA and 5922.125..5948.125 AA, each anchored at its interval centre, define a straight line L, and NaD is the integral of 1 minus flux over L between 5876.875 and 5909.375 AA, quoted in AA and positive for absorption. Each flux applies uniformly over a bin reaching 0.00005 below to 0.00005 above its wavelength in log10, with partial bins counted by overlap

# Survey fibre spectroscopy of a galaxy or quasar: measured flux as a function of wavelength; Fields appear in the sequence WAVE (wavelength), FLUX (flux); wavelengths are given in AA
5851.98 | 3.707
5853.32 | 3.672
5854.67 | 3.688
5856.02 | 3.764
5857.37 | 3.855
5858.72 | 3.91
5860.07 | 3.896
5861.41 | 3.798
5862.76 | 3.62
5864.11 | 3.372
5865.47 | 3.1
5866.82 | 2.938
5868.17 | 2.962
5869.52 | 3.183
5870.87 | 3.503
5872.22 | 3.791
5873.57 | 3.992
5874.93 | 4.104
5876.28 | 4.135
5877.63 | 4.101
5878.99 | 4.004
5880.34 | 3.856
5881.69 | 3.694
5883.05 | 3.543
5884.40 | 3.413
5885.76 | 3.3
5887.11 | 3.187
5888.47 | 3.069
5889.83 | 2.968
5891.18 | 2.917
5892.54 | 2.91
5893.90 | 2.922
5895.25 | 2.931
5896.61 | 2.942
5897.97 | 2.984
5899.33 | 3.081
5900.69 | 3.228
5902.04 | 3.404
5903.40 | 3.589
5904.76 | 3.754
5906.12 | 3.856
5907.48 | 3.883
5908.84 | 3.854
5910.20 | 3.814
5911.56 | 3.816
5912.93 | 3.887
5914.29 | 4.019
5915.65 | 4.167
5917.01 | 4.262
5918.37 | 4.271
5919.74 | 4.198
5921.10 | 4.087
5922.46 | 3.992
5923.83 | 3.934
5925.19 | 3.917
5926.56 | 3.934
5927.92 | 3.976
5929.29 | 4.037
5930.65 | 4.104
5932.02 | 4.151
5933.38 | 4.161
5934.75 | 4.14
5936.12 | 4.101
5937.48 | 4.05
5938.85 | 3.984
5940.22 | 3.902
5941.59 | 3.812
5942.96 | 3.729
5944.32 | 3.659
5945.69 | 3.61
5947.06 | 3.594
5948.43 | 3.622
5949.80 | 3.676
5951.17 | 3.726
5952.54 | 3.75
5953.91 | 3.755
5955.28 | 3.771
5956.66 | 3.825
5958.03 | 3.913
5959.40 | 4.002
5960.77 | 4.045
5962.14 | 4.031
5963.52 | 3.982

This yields 2.3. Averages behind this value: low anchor 3.49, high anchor 3.93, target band 3.39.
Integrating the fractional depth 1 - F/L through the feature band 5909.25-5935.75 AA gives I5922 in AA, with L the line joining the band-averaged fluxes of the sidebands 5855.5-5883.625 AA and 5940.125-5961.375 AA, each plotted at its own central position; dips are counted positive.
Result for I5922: -2.2 AA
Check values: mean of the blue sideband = 3.67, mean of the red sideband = 3.77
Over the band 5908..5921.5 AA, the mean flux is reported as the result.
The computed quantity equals 4.03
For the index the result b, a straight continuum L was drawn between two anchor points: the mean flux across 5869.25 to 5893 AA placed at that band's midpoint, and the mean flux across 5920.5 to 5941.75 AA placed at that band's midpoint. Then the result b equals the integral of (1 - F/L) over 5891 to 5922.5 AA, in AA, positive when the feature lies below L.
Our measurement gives 1.50 AA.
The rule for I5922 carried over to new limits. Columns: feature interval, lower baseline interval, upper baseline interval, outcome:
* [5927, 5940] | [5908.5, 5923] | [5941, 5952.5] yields -0.8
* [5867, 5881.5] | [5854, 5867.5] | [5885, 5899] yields -1.7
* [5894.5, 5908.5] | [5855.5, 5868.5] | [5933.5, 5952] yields 1.2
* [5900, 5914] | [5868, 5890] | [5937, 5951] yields -0.2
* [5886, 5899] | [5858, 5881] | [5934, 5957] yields 2.5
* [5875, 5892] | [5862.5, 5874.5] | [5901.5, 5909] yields -0.1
